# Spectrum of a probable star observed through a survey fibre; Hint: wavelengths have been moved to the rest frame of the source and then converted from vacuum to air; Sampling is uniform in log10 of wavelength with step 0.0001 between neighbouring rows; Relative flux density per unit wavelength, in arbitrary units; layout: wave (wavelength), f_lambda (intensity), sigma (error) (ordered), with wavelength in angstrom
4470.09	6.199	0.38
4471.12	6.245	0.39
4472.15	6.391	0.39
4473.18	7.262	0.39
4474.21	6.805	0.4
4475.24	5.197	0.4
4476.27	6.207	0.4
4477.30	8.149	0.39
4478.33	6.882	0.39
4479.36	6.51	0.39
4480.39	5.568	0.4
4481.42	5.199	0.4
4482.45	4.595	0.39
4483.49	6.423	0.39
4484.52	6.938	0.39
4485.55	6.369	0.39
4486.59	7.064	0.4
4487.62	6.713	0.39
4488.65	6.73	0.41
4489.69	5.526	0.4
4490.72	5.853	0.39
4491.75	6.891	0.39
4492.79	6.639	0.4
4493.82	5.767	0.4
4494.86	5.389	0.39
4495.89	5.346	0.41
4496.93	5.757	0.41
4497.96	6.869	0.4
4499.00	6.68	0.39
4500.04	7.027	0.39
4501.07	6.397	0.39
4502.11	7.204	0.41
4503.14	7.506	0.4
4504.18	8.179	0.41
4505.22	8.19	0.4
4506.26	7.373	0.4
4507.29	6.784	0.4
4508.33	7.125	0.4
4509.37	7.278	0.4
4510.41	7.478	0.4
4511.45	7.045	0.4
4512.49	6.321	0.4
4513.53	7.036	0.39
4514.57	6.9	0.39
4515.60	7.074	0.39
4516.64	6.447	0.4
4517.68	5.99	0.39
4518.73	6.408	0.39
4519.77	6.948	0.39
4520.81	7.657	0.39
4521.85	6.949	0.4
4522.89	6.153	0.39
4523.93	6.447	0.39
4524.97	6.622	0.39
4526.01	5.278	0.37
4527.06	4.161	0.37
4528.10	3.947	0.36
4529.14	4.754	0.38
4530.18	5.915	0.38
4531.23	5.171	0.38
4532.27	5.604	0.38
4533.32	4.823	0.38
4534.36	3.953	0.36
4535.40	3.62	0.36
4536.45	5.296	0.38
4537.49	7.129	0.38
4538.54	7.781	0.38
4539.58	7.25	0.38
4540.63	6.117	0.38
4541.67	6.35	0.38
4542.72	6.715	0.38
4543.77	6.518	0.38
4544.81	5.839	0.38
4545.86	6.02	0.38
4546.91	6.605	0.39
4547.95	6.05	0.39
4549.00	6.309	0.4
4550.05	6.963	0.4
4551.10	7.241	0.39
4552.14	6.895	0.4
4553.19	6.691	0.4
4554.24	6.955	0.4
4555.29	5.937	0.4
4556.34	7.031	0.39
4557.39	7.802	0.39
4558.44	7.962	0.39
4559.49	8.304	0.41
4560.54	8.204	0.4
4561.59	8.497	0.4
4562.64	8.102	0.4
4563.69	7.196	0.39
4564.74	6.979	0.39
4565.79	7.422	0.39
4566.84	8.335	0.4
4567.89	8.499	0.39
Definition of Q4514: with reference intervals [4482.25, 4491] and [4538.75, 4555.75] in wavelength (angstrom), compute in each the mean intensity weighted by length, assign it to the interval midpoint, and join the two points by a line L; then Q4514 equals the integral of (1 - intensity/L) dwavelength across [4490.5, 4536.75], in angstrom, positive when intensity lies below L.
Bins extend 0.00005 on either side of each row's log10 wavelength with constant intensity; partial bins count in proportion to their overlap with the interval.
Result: 1.0 angstrom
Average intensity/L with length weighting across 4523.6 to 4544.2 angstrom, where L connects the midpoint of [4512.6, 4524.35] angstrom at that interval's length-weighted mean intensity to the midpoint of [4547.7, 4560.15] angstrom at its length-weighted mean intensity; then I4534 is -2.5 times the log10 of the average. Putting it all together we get 0.21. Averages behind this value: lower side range 6.72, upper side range 7.04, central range 5.66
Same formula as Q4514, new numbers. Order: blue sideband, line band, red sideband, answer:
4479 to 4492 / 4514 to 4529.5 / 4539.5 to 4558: 0.7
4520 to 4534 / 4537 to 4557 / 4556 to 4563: 1.2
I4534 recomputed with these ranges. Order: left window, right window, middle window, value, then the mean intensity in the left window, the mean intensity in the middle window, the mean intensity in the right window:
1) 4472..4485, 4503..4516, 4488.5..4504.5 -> 0.07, 6.32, 6.46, 7.25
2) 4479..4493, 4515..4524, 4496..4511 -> -0.10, 6.2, 7.08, 6.69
